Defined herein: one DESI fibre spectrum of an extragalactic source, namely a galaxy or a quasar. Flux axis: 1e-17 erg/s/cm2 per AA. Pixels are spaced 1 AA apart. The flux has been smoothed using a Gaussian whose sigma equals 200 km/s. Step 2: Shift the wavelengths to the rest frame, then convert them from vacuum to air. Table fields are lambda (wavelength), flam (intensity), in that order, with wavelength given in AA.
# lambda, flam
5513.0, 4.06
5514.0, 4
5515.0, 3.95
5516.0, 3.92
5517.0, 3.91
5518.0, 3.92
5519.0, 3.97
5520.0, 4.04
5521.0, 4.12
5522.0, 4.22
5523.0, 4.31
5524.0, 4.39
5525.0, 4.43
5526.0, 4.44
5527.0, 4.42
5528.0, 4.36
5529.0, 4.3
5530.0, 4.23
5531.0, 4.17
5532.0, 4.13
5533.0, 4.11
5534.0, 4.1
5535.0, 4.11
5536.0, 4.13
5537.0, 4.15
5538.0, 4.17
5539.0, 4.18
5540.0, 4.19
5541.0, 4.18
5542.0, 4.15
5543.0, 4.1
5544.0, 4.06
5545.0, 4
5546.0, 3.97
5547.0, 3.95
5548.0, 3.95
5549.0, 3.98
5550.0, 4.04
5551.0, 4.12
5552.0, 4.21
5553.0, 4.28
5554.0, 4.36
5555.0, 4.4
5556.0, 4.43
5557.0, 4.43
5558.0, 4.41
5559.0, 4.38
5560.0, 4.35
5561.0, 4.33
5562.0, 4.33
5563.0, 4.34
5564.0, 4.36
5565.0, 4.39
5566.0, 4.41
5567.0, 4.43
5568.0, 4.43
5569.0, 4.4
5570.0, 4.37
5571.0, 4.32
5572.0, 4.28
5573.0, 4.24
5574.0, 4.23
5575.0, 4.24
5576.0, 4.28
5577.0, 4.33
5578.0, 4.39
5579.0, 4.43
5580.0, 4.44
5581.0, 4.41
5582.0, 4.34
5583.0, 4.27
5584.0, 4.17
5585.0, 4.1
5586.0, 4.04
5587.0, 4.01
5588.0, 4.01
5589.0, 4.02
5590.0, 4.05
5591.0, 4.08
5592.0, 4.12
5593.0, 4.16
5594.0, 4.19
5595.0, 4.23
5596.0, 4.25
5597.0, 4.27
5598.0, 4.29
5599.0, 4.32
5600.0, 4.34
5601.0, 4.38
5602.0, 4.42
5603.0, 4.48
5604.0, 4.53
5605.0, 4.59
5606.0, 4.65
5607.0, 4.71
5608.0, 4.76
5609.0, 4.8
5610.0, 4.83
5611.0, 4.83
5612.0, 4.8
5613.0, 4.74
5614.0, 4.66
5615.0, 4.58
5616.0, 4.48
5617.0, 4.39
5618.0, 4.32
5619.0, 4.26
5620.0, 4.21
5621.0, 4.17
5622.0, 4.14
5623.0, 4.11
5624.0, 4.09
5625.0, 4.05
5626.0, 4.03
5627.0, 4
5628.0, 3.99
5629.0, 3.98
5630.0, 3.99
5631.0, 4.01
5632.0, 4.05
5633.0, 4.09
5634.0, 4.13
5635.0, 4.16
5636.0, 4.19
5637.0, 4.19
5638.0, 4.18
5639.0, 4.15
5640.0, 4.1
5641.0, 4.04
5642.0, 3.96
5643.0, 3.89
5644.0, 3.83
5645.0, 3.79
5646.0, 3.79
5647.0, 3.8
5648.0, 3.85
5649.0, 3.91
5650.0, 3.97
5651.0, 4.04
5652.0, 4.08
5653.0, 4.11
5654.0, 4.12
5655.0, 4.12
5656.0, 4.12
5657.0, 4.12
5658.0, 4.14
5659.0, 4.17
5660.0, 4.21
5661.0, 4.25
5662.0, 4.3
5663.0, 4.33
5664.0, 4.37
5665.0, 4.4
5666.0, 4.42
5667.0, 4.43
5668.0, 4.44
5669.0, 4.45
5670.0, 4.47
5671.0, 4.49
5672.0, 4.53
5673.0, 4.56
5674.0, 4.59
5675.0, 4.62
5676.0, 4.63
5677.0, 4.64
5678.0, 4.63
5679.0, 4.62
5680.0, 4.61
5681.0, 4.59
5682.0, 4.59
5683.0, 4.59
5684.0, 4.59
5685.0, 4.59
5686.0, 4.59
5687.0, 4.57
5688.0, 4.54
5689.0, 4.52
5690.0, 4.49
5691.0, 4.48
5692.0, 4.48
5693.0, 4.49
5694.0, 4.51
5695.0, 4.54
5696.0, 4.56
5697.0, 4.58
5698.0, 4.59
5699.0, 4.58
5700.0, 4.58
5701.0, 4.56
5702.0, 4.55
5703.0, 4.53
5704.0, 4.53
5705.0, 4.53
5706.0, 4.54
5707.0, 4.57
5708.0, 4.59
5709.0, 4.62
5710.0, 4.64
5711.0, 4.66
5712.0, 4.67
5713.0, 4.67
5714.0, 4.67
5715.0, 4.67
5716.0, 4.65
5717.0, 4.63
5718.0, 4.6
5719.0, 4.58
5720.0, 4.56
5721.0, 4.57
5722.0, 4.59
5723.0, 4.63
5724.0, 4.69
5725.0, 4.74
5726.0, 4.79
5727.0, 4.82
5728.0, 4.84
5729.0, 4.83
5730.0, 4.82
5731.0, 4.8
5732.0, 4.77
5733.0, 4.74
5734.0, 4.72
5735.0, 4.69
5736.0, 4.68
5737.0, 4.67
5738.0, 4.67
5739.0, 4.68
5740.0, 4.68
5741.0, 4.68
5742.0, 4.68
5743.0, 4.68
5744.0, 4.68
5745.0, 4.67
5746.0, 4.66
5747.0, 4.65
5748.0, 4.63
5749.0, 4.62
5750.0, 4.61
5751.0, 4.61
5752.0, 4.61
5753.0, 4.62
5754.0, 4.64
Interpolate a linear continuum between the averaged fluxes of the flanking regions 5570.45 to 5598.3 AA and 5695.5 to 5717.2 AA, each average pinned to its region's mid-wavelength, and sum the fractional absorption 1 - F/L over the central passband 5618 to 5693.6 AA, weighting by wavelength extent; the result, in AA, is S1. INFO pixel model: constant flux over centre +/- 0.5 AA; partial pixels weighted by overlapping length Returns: 3.2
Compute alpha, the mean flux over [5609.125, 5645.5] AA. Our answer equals 4.21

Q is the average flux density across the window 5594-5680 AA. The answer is 4.29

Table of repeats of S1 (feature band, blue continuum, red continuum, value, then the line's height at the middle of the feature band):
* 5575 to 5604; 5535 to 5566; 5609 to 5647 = -0.30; 4.2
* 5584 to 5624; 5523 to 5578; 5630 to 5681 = -1.17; 4.24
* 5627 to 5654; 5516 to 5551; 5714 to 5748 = 2.59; 4.44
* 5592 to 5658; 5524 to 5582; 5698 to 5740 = 3.03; 4.43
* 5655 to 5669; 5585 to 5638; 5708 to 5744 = 0.56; 4.46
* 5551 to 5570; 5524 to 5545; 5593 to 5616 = -0.18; 4.32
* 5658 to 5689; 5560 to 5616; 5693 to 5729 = 0.38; 4.54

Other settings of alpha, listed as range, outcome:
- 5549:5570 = 4.33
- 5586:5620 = 4.4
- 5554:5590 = 4.3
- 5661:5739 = 4.59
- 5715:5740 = 4.7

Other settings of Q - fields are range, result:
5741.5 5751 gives 4.65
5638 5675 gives 4.18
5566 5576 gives 4.33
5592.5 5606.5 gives 4.36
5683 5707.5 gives 4.55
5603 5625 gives 4.5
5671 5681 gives 4.6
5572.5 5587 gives 4.27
